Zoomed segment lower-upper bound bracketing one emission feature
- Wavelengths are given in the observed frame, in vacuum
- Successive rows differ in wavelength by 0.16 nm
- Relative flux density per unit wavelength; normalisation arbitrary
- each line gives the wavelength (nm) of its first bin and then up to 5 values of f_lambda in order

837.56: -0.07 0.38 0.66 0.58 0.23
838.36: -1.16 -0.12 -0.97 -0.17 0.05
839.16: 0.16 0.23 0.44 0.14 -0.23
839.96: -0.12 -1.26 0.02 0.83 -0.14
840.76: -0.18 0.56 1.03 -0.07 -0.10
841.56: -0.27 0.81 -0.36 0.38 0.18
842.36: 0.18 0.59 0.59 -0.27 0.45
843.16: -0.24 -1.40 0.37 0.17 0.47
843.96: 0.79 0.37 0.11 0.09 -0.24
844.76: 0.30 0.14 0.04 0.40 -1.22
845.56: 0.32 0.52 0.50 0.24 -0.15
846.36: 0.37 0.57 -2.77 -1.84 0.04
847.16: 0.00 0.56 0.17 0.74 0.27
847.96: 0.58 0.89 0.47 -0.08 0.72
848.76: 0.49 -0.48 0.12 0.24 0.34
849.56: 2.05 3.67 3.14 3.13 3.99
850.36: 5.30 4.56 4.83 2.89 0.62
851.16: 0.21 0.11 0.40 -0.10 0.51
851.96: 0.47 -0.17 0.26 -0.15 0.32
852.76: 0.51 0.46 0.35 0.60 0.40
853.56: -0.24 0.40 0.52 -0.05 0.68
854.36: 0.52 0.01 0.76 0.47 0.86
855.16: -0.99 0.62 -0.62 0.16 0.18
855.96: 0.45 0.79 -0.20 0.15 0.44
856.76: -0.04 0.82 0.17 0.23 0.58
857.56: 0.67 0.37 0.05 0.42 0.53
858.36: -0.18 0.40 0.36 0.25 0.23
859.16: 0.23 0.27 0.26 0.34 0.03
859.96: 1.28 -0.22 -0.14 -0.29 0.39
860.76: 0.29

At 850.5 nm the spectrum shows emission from [O II] 3727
